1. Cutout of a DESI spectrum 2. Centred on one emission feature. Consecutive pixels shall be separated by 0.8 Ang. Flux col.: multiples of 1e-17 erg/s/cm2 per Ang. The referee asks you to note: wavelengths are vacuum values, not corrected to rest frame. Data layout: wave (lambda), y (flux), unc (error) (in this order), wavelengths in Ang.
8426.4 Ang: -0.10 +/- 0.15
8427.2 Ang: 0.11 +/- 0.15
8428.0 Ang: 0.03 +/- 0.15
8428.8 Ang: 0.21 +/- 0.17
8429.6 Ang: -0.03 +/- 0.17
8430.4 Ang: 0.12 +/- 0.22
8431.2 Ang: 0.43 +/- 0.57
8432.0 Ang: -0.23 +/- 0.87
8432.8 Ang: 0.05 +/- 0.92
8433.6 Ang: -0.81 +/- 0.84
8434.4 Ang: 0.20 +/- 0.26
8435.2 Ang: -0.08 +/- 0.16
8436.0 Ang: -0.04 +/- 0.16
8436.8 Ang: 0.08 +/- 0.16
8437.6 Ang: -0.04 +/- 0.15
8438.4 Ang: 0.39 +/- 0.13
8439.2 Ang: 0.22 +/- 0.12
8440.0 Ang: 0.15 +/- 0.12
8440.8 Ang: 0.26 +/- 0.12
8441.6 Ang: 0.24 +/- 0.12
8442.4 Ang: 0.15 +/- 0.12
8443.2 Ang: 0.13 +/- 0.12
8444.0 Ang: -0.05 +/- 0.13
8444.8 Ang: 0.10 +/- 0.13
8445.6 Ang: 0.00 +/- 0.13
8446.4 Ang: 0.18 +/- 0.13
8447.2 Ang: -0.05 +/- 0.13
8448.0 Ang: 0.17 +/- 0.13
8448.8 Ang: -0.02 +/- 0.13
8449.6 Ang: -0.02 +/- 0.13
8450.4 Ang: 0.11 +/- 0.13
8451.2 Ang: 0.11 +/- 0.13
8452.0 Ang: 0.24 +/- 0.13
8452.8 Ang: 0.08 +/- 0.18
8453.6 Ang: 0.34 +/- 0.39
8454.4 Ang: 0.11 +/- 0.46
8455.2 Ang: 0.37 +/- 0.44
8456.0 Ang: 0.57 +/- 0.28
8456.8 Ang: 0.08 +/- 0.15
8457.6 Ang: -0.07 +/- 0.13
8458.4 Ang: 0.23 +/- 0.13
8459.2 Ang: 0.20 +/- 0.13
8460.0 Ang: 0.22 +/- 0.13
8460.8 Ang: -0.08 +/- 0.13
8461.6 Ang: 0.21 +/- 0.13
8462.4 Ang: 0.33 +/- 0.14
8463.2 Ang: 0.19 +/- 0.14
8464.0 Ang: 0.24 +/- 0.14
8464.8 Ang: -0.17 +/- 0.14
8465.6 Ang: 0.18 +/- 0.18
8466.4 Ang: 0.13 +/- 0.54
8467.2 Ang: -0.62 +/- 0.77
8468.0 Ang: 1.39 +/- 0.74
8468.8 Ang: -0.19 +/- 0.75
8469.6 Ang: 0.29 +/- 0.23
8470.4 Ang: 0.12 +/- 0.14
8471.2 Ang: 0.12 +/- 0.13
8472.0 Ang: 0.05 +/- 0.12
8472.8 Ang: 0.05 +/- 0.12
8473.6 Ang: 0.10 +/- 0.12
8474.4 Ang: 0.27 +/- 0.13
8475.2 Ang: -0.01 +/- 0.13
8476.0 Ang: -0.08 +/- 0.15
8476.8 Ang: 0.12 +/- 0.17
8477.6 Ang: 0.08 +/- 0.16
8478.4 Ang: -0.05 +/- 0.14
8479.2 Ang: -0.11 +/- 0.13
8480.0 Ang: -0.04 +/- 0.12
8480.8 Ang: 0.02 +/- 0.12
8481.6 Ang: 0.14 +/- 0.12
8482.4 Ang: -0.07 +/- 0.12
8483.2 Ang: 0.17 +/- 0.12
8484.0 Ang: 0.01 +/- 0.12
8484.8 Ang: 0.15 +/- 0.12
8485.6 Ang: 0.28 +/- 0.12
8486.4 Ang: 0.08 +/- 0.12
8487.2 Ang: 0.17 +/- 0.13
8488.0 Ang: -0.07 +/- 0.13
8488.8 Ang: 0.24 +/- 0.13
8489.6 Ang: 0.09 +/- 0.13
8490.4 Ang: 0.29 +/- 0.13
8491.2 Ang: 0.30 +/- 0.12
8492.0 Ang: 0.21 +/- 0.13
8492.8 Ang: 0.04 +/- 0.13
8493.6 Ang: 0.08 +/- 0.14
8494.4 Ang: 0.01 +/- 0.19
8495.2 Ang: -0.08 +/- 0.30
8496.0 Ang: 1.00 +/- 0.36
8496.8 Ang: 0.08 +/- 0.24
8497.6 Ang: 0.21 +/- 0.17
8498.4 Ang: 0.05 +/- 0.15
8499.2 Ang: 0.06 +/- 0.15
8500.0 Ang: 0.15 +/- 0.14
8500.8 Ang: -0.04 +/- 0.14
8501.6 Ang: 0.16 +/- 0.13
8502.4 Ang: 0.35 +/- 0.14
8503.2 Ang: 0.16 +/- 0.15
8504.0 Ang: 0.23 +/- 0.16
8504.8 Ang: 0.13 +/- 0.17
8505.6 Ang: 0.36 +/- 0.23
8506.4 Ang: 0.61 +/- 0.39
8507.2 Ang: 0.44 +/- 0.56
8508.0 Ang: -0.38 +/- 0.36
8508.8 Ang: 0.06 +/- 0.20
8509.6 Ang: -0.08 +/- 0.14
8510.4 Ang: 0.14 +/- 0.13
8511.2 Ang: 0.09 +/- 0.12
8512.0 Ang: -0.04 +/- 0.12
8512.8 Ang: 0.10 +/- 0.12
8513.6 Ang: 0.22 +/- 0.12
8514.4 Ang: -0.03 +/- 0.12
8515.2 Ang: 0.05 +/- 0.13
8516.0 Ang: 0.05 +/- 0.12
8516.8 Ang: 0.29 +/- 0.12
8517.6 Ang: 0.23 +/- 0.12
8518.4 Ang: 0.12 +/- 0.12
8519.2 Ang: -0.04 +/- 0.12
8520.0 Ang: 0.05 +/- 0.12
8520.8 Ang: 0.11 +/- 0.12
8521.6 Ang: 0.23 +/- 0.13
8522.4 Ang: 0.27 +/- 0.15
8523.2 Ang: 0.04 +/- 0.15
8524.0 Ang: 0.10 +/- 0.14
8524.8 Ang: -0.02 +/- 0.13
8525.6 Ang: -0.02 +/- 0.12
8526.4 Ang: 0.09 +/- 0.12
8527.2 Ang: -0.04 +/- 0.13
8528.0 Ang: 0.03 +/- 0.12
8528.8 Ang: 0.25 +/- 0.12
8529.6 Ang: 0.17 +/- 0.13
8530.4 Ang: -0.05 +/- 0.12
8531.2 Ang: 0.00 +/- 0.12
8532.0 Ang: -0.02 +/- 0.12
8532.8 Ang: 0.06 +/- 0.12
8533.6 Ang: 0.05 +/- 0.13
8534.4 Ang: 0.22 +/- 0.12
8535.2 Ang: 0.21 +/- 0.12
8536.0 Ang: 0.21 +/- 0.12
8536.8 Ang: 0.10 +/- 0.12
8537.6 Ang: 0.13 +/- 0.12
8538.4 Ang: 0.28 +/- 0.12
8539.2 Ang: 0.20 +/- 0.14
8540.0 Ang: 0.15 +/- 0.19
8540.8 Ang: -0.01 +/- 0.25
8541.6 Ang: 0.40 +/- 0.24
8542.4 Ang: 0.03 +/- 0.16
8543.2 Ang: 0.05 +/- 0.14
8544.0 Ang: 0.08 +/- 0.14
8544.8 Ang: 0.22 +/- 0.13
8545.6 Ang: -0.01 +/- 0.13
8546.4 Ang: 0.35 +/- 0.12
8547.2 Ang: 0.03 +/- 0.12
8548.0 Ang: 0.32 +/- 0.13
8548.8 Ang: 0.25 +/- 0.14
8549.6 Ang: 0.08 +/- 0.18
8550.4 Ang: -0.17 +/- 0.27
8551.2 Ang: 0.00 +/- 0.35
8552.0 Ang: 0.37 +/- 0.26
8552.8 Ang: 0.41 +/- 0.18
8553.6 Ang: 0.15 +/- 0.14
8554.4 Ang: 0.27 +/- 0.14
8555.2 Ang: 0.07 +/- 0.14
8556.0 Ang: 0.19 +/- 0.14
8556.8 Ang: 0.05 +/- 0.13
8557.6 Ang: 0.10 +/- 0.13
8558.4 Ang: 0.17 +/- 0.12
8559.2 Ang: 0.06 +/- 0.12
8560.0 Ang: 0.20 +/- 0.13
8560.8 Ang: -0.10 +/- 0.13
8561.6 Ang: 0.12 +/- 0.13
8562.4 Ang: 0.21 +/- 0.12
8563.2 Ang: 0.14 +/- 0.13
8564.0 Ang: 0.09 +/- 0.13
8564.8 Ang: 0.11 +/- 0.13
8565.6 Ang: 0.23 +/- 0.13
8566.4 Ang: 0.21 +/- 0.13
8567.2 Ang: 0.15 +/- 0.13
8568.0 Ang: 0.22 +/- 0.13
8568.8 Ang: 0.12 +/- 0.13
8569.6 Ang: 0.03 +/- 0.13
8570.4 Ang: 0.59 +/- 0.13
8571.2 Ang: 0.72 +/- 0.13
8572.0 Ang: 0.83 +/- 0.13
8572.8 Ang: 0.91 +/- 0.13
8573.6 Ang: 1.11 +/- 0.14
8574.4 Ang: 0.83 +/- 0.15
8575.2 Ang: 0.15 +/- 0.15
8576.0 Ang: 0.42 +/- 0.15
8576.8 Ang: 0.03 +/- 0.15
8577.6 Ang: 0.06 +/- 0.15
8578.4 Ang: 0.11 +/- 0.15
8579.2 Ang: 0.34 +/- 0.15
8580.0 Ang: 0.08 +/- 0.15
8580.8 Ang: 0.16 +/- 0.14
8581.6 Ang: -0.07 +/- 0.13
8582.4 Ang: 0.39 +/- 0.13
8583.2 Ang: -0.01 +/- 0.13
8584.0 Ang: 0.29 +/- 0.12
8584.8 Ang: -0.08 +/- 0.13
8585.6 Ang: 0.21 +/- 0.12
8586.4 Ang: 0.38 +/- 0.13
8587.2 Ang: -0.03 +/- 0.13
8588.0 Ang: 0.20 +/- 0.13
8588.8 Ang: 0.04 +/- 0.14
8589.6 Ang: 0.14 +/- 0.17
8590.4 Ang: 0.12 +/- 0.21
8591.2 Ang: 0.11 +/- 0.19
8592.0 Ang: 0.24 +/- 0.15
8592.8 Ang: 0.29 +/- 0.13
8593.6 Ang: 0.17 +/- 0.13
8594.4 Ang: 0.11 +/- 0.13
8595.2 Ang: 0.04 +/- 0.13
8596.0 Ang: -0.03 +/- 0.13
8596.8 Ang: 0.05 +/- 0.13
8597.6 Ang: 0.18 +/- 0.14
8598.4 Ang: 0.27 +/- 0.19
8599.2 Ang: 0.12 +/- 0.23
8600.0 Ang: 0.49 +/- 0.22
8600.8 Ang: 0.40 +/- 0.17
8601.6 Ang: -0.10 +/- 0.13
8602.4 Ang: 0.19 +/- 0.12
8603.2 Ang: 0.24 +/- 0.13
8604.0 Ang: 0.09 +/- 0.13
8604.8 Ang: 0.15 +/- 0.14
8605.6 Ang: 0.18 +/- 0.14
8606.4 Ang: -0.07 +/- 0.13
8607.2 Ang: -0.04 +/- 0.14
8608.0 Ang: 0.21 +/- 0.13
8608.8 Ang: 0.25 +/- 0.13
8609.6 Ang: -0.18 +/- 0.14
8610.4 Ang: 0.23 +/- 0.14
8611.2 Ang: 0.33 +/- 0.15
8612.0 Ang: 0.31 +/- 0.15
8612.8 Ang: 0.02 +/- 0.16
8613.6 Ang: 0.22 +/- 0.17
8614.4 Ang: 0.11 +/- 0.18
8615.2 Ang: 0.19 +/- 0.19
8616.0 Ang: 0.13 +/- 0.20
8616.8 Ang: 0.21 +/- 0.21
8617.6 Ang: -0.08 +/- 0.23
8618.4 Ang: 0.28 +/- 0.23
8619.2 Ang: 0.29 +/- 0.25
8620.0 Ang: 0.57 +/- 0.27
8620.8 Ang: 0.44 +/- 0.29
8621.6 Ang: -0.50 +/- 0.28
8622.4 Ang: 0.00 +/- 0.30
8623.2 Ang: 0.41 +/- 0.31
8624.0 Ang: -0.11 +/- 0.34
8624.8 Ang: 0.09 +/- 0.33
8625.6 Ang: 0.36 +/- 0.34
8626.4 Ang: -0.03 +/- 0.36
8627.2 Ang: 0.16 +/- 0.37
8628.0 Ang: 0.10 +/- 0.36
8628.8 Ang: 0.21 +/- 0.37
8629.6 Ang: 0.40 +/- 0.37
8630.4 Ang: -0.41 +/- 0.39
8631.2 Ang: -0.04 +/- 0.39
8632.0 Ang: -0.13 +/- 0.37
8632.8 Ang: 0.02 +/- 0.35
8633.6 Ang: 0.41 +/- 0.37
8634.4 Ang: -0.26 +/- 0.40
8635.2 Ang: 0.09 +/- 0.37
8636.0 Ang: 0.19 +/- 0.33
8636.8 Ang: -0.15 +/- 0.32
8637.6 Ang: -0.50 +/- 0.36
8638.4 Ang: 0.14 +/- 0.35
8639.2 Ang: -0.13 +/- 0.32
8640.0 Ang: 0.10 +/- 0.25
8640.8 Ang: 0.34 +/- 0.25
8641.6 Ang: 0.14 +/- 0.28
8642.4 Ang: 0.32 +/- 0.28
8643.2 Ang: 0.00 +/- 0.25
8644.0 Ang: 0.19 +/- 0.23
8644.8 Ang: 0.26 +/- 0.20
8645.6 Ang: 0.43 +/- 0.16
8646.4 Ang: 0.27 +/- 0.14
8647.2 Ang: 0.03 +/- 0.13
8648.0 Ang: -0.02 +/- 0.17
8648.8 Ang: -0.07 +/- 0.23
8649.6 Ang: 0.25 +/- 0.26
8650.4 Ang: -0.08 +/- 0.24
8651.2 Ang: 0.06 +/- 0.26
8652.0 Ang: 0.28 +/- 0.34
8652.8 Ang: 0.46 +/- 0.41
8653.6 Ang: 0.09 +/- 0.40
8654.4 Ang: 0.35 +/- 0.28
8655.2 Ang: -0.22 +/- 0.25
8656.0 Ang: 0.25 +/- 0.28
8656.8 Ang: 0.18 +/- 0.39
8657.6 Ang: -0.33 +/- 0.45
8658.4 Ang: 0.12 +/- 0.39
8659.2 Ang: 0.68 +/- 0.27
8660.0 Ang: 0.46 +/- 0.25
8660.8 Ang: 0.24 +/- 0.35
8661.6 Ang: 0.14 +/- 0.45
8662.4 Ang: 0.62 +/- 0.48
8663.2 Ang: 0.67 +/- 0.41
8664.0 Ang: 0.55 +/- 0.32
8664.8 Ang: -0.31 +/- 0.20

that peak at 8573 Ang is Halpha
